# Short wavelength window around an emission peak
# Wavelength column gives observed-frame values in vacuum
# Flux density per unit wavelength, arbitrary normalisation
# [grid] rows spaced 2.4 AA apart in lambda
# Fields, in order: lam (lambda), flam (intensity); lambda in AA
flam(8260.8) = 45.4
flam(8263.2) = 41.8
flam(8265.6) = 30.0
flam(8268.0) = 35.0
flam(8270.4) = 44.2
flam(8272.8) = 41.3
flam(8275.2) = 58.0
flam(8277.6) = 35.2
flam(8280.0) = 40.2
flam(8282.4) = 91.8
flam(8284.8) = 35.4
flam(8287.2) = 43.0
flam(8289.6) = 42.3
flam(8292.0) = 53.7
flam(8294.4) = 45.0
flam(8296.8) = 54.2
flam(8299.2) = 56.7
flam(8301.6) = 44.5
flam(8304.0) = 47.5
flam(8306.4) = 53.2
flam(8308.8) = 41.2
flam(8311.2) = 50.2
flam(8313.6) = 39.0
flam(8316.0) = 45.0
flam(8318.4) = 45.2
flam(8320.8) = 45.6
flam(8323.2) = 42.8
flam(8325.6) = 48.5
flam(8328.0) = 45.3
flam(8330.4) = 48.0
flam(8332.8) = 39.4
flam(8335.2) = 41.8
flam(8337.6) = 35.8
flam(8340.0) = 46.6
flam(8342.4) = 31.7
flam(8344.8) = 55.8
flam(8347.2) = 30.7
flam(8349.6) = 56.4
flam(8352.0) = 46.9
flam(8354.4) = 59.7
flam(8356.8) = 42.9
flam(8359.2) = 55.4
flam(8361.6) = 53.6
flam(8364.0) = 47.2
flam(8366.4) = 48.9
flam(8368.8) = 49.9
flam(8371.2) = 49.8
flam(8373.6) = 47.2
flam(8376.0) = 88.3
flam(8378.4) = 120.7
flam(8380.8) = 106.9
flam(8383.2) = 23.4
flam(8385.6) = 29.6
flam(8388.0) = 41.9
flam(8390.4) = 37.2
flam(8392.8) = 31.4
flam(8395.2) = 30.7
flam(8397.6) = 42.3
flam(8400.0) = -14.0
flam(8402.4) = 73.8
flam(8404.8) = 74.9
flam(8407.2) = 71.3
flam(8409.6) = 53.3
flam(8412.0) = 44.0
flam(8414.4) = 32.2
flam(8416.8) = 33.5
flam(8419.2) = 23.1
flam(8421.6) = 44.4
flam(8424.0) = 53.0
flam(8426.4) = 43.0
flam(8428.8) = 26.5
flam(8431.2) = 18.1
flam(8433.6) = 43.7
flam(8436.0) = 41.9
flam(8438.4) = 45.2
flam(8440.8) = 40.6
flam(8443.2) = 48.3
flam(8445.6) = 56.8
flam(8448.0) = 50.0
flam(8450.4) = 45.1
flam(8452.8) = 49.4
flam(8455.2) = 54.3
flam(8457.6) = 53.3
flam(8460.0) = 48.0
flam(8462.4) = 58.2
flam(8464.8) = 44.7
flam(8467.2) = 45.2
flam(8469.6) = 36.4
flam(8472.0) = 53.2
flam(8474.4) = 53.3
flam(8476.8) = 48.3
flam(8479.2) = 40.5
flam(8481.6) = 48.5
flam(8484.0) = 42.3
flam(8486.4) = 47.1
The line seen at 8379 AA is H-alpha 6563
